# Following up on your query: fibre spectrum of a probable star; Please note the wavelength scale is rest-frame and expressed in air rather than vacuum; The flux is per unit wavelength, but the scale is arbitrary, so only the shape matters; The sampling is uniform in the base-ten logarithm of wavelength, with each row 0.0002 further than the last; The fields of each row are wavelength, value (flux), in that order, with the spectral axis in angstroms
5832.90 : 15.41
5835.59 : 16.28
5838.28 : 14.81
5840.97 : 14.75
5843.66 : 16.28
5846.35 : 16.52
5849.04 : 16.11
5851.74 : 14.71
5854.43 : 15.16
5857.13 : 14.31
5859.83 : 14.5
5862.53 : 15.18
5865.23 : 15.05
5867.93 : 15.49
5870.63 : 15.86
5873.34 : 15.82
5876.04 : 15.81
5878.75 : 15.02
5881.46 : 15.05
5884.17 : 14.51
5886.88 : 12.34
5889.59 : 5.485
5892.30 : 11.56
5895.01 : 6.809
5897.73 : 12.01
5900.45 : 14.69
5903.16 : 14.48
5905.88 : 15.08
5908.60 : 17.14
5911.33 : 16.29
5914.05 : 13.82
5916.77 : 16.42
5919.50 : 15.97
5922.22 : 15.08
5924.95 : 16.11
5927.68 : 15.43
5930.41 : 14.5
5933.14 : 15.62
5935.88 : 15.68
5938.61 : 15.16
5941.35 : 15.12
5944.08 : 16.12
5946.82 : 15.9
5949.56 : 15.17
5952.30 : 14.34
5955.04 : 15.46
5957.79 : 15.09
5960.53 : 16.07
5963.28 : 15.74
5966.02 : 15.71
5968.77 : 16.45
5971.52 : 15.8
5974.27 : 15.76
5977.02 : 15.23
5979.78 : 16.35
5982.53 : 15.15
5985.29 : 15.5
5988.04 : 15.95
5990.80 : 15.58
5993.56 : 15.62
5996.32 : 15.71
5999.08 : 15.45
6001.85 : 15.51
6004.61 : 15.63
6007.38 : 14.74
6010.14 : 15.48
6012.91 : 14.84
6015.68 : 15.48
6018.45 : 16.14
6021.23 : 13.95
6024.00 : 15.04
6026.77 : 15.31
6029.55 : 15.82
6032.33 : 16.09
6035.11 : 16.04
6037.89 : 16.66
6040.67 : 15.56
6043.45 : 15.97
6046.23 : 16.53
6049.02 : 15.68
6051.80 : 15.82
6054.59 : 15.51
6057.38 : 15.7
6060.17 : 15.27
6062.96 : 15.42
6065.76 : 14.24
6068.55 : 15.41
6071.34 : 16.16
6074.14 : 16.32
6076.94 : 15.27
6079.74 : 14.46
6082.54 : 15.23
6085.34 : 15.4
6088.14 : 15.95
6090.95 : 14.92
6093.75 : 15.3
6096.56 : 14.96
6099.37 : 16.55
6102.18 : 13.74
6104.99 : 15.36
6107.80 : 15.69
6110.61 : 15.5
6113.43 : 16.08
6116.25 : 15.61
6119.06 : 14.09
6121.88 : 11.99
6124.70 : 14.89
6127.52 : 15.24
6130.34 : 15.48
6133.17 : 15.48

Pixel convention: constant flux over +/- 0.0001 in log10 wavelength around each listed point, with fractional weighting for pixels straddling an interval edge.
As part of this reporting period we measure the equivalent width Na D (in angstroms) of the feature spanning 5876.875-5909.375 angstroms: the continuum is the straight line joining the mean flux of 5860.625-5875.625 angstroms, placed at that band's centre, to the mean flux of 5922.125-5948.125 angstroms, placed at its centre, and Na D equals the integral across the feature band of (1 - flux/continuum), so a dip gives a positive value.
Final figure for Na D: 5.6 angstroms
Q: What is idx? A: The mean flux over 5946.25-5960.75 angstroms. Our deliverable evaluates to 15.2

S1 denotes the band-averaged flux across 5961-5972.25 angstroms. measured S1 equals 15.9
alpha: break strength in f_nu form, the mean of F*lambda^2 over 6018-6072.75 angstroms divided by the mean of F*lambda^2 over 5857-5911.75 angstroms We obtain 1.19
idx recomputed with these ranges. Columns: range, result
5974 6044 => 15.6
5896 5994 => 15.4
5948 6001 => 15.6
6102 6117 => 15.4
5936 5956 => 15.3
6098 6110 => 15.3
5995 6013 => 15.4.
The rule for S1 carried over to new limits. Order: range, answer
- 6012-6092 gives 15.5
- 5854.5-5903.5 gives 13.6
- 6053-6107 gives 15.3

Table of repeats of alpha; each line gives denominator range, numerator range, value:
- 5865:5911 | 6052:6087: 1.20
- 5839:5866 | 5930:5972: 1.05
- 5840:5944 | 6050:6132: 1.11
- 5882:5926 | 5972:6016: 1.17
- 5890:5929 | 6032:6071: 1.16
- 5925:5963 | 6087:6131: 1.03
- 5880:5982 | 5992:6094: 1.09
